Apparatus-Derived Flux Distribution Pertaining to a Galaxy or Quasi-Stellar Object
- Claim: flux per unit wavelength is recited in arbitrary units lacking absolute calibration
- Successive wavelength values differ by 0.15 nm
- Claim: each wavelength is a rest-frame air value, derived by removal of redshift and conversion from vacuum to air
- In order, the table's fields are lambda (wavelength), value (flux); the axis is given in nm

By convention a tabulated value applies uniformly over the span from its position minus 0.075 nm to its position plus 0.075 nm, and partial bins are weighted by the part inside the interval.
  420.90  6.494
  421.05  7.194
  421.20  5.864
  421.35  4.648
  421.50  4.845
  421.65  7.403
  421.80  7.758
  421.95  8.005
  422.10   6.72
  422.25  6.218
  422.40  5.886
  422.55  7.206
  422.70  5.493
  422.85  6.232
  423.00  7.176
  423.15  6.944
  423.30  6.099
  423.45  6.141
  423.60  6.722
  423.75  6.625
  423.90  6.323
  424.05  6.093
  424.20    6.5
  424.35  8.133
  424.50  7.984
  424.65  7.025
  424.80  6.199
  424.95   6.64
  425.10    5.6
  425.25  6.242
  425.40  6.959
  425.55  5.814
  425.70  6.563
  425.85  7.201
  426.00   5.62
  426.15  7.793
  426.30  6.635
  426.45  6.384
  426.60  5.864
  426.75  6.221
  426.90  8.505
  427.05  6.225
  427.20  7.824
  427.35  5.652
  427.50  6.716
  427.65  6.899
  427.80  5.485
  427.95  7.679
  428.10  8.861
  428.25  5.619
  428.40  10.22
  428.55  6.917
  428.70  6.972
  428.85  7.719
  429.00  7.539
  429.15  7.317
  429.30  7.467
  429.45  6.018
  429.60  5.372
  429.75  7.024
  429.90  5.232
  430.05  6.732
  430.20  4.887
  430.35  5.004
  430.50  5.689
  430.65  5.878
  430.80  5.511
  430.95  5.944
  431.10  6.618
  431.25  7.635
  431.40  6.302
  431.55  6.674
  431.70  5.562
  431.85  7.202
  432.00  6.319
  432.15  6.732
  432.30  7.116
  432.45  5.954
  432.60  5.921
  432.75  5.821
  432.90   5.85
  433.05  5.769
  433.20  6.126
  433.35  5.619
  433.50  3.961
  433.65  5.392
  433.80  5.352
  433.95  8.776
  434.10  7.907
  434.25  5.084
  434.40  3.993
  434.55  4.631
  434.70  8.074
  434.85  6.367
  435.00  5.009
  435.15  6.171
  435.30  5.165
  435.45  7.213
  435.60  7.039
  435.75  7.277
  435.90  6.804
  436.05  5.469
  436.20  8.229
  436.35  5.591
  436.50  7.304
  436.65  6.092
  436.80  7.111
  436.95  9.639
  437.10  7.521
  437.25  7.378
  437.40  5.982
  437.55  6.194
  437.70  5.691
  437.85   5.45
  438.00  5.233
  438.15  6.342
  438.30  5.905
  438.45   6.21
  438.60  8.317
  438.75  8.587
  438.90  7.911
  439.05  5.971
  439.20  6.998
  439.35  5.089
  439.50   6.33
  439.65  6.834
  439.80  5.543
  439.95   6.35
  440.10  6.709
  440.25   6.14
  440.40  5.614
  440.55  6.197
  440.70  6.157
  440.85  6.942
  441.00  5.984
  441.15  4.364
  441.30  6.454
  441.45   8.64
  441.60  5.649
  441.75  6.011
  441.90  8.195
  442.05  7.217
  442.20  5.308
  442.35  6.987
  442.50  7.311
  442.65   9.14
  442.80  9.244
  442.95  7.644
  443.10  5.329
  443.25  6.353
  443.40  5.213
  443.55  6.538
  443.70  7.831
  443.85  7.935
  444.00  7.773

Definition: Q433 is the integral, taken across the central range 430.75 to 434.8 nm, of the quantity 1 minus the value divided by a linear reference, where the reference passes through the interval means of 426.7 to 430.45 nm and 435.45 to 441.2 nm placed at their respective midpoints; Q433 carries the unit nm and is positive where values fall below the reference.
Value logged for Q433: 0.33 nm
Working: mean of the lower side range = 6.8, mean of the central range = 6.15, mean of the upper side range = 6.56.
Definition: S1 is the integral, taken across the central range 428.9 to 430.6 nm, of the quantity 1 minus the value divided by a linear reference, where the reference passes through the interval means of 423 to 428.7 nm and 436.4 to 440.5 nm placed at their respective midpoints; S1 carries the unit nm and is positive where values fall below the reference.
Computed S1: 0.128 nm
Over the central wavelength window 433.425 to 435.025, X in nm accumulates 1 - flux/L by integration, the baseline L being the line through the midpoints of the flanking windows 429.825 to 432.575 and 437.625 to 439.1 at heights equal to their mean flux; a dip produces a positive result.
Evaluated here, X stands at 0.11 nm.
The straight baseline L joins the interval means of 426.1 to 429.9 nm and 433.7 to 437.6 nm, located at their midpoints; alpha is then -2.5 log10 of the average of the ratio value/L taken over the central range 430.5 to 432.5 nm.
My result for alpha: 0.06 mag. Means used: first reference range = 6.96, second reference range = 6.59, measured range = 6.4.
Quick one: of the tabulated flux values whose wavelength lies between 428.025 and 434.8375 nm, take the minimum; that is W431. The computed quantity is 3.961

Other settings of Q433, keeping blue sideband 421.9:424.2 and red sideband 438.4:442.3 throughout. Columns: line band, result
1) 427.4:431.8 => -0.056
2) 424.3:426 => -0.046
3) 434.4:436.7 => 0.061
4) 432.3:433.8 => 0.197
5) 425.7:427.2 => -0.058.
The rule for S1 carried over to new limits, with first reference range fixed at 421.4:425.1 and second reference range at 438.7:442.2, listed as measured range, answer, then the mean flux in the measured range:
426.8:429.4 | -0.26 nm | 7.25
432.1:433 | 0.05 nm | 6.21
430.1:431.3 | 0.13 nm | 5.88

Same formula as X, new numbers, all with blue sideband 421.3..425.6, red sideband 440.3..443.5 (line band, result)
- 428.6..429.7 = -0.06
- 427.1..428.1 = -0.04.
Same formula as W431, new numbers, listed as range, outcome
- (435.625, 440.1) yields 5.089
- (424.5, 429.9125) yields 5.232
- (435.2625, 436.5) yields 5.165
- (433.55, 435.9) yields 3.993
